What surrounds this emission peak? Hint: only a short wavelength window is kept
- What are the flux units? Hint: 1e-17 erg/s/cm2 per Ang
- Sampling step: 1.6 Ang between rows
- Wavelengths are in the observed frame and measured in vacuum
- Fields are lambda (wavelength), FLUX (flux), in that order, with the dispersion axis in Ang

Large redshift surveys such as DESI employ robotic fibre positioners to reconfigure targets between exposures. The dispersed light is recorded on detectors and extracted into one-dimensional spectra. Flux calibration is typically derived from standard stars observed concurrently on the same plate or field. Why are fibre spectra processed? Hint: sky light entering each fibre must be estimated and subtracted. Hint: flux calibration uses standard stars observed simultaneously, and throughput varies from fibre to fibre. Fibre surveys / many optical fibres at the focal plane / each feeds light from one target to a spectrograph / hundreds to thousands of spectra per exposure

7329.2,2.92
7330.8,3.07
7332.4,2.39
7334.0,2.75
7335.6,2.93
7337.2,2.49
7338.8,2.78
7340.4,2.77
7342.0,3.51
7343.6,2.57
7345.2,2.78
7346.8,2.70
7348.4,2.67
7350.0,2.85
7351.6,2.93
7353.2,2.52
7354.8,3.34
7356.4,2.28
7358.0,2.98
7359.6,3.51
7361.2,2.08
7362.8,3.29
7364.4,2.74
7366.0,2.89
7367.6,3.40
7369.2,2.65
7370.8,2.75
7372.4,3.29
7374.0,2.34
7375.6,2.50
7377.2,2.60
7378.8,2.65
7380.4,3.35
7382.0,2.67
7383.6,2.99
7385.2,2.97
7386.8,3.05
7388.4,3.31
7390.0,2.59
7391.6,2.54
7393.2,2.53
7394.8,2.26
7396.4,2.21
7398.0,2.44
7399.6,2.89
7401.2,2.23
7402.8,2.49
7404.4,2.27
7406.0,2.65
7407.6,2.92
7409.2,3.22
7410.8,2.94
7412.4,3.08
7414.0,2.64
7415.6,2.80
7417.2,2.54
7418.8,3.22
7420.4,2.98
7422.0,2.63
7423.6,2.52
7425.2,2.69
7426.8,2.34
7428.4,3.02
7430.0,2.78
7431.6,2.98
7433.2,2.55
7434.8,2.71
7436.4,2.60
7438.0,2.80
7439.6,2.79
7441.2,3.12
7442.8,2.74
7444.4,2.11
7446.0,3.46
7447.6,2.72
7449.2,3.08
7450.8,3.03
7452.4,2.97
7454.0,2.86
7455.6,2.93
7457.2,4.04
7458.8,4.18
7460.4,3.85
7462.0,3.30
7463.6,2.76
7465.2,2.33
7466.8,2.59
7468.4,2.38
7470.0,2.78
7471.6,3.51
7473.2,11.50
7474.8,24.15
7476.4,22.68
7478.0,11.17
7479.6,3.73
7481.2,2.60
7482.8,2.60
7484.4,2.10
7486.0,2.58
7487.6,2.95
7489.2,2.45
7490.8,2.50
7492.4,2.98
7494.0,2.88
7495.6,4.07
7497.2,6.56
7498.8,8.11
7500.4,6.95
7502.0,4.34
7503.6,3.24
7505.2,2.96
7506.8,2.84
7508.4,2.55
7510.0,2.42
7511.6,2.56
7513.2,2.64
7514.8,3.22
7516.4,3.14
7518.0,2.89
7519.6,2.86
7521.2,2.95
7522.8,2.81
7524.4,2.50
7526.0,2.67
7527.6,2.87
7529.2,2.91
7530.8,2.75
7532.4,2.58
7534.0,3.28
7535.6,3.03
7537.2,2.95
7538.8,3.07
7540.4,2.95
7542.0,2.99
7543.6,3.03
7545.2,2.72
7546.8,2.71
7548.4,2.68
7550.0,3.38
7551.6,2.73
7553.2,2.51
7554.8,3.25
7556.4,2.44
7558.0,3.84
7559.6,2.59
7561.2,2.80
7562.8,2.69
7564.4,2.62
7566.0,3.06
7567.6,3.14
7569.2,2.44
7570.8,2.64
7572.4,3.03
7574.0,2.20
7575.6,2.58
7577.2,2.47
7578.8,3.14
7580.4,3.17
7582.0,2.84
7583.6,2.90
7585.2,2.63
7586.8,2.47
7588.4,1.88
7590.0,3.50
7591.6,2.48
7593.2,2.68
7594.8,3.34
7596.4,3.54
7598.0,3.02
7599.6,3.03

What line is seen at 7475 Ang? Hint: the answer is H-alpha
